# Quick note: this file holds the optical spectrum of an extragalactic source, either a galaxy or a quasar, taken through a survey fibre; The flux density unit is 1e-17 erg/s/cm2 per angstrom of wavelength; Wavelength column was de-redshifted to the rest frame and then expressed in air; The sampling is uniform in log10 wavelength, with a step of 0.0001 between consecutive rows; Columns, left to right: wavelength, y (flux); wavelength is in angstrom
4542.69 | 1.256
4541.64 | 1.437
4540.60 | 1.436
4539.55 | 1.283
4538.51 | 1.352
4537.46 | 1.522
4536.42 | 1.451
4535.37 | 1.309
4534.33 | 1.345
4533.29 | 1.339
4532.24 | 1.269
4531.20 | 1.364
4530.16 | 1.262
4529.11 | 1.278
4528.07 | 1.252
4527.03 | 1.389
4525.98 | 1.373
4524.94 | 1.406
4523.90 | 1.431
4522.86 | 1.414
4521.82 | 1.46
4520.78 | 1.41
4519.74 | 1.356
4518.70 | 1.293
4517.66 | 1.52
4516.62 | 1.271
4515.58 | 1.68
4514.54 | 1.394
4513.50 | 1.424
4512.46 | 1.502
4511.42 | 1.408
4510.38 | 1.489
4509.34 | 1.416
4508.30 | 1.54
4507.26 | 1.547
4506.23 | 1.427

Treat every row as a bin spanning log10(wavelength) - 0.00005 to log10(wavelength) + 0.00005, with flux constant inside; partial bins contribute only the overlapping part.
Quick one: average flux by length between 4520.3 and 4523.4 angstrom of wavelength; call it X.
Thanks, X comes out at 1.43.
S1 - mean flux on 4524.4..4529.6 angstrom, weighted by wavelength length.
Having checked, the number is 1.34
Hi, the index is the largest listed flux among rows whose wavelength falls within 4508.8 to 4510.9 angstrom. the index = 1.489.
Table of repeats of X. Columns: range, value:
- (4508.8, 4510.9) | 1.45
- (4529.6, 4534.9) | 1.32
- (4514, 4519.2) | 1.43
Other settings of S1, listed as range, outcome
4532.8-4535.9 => 1.33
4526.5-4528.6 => 1.32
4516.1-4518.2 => 1.39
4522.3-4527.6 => 1.4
